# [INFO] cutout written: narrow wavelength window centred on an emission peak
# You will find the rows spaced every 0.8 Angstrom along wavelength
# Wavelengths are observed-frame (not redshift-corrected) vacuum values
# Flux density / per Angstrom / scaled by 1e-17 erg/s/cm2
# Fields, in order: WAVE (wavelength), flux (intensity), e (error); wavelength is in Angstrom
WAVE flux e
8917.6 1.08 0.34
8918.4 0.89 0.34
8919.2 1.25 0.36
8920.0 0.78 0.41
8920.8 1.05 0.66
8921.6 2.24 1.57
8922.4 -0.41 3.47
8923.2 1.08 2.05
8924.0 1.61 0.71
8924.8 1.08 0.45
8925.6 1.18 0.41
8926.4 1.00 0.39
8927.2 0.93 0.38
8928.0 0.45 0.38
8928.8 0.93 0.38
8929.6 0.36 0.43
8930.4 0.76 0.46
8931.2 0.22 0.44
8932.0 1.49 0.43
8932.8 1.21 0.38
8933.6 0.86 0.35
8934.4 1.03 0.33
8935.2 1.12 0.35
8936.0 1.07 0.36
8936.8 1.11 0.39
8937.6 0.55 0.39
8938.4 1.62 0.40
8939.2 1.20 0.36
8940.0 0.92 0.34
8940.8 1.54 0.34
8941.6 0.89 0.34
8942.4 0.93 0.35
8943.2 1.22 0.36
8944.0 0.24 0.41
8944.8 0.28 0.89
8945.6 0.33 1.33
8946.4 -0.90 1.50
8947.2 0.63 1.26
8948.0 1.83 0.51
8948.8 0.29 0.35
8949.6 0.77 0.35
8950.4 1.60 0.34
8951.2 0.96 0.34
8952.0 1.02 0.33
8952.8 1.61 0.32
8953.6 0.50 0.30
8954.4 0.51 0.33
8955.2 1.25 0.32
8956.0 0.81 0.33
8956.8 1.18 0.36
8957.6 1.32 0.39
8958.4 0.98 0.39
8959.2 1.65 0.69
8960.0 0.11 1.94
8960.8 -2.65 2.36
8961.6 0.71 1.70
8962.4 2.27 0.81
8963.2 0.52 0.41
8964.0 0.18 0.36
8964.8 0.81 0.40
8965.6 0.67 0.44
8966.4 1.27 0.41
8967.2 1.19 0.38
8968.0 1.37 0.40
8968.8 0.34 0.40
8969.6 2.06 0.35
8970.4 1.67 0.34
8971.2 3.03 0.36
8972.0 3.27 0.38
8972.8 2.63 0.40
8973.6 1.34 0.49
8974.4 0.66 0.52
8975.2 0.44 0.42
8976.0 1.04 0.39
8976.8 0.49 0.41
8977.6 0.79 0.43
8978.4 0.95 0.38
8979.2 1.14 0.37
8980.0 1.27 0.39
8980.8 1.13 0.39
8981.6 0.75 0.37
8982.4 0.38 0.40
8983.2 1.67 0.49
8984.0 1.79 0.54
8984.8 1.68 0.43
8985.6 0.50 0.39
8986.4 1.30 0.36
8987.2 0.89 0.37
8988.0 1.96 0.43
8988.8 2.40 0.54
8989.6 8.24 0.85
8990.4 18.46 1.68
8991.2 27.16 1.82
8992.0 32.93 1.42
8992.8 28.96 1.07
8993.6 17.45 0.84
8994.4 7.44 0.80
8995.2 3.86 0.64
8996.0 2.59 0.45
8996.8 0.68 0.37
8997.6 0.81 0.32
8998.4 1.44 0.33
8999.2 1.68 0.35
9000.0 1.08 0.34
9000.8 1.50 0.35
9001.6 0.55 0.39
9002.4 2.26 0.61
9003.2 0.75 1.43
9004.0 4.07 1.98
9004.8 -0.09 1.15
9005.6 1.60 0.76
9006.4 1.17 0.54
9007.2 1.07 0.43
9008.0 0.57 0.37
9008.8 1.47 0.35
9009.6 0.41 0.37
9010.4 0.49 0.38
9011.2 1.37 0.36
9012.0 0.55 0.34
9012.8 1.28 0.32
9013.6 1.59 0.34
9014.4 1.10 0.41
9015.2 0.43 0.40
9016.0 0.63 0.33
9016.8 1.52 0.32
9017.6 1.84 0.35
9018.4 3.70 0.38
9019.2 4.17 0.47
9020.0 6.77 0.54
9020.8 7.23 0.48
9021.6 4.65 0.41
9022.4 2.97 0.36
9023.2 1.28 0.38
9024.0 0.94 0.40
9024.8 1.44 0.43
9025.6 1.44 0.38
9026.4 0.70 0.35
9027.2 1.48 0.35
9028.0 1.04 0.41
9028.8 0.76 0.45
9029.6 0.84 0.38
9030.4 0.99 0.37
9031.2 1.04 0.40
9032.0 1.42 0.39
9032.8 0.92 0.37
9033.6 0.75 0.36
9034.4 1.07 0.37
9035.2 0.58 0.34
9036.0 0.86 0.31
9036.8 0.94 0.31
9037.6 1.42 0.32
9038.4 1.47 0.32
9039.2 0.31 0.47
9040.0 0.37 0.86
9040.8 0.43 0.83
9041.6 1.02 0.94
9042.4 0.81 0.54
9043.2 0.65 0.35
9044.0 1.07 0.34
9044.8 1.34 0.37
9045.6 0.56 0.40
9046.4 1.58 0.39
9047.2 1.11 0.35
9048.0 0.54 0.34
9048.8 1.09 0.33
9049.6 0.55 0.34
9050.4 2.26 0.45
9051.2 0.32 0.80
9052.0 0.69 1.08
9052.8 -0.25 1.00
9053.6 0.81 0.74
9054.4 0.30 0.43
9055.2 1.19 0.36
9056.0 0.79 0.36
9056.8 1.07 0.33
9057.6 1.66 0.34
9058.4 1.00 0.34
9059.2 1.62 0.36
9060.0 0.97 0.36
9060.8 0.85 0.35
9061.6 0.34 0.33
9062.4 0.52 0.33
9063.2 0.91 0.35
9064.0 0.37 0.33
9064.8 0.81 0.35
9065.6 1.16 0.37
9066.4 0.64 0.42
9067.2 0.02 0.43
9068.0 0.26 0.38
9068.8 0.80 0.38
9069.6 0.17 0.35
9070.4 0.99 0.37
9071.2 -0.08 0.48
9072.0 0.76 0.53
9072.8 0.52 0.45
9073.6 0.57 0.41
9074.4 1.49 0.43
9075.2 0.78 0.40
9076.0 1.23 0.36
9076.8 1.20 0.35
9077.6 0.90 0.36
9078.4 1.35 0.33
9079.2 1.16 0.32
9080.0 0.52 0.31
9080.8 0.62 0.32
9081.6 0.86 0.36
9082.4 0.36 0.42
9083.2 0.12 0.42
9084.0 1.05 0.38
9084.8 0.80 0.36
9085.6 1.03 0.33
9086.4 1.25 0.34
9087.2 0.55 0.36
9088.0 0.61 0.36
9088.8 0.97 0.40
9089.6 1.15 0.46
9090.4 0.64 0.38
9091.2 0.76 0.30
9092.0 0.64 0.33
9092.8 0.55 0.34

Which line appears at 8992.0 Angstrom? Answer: H-alpha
